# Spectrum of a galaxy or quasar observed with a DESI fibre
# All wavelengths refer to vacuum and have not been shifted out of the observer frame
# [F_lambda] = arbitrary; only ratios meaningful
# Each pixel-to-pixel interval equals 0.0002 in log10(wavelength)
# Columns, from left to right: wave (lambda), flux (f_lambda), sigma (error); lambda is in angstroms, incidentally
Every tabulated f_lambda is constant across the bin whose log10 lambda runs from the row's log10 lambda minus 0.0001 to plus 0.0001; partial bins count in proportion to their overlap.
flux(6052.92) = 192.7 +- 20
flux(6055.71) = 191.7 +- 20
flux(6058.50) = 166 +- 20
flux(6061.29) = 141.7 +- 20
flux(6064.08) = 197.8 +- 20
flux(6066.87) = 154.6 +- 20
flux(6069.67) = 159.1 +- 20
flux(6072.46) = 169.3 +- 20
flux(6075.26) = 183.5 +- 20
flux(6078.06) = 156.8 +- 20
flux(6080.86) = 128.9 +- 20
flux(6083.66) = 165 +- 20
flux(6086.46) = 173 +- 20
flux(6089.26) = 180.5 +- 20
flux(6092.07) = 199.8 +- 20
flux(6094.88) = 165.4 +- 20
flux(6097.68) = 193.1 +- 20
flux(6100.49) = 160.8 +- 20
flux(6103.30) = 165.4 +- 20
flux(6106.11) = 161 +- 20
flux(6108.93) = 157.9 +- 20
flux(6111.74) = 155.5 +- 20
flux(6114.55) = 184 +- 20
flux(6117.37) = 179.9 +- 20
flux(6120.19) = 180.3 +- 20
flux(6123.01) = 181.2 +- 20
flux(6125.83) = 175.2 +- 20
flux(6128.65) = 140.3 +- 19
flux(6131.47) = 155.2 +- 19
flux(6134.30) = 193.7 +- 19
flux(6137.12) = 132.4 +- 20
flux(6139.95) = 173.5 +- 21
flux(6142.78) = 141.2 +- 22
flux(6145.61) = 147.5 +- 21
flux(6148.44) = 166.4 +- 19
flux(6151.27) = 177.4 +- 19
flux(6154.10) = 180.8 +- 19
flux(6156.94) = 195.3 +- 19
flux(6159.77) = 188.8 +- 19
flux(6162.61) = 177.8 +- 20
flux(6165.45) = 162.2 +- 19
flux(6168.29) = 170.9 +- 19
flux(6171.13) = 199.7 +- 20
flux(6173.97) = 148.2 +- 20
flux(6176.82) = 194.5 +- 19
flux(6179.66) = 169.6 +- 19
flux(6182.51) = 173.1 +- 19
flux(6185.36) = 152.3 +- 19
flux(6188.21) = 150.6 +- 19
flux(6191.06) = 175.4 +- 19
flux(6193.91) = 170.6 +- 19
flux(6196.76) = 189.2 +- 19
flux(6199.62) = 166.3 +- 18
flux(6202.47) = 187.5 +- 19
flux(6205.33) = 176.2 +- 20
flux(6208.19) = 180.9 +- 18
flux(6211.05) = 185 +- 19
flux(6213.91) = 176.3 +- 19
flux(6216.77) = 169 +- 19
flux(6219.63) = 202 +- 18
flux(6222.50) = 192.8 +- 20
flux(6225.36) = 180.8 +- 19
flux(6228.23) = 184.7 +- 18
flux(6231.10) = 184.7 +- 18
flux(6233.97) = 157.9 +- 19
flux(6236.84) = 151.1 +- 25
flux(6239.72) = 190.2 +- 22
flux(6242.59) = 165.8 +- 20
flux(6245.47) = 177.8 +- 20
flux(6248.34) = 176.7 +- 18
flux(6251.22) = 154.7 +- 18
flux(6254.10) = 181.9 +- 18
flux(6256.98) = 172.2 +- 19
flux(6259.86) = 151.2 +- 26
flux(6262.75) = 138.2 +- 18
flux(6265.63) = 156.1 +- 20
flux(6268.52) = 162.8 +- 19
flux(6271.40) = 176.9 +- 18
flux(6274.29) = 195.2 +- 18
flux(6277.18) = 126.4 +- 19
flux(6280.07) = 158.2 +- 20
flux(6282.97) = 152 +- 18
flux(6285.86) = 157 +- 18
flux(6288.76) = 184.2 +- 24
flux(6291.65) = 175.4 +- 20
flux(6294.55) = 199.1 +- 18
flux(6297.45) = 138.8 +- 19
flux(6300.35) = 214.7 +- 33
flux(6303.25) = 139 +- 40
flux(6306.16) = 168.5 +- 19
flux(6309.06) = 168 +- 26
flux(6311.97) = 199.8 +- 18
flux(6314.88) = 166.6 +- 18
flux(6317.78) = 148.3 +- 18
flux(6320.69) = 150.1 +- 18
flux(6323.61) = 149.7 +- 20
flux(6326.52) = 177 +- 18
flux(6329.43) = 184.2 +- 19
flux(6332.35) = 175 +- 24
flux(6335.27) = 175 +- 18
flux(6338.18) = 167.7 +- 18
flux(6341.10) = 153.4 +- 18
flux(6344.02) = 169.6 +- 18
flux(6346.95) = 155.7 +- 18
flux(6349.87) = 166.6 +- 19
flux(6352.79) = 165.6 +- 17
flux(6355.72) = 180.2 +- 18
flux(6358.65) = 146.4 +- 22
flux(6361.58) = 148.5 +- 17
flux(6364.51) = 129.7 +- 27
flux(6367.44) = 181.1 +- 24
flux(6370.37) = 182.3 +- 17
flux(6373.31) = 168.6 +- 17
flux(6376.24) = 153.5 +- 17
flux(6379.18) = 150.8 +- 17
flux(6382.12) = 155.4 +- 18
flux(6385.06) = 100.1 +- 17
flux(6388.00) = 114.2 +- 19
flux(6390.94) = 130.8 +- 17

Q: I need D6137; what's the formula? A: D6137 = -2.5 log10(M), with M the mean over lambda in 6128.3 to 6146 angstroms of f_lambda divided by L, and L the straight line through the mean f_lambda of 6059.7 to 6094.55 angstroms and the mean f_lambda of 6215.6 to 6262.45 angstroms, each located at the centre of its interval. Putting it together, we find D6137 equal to 0.09 mag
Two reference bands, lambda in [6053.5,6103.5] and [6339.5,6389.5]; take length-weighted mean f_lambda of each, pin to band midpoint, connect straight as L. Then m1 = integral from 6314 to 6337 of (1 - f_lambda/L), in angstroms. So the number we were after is -1.4 angstroms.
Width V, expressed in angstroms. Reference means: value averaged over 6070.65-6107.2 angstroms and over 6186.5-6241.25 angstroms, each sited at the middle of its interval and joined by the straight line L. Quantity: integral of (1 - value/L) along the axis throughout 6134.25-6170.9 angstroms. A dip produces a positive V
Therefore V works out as 0.7 angstroms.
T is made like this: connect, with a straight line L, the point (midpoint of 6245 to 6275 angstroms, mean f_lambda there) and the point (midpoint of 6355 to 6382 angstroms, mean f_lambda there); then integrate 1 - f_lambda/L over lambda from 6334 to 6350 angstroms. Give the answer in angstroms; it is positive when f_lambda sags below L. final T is -0.3 angstroms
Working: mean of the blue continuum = 167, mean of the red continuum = 159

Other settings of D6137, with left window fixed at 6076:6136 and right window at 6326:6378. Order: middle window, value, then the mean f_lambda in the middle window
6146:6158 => -0.052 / 177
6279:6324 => -0.008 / 167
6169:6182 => -0.058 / 177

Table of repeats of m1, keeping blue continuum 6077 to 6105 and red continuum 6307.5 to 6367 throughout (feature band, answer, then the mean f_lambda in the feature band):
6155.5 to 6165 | -0.97 angstroms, 185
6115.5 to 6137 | -0.23 angstroms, 170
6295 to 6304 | -0.28 angstroms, 170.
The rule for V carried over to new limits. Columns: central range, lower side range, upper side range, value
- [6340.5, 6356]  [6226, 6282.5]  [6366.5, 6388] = -0.9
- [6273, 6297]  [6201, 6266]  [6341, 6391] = -0.2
